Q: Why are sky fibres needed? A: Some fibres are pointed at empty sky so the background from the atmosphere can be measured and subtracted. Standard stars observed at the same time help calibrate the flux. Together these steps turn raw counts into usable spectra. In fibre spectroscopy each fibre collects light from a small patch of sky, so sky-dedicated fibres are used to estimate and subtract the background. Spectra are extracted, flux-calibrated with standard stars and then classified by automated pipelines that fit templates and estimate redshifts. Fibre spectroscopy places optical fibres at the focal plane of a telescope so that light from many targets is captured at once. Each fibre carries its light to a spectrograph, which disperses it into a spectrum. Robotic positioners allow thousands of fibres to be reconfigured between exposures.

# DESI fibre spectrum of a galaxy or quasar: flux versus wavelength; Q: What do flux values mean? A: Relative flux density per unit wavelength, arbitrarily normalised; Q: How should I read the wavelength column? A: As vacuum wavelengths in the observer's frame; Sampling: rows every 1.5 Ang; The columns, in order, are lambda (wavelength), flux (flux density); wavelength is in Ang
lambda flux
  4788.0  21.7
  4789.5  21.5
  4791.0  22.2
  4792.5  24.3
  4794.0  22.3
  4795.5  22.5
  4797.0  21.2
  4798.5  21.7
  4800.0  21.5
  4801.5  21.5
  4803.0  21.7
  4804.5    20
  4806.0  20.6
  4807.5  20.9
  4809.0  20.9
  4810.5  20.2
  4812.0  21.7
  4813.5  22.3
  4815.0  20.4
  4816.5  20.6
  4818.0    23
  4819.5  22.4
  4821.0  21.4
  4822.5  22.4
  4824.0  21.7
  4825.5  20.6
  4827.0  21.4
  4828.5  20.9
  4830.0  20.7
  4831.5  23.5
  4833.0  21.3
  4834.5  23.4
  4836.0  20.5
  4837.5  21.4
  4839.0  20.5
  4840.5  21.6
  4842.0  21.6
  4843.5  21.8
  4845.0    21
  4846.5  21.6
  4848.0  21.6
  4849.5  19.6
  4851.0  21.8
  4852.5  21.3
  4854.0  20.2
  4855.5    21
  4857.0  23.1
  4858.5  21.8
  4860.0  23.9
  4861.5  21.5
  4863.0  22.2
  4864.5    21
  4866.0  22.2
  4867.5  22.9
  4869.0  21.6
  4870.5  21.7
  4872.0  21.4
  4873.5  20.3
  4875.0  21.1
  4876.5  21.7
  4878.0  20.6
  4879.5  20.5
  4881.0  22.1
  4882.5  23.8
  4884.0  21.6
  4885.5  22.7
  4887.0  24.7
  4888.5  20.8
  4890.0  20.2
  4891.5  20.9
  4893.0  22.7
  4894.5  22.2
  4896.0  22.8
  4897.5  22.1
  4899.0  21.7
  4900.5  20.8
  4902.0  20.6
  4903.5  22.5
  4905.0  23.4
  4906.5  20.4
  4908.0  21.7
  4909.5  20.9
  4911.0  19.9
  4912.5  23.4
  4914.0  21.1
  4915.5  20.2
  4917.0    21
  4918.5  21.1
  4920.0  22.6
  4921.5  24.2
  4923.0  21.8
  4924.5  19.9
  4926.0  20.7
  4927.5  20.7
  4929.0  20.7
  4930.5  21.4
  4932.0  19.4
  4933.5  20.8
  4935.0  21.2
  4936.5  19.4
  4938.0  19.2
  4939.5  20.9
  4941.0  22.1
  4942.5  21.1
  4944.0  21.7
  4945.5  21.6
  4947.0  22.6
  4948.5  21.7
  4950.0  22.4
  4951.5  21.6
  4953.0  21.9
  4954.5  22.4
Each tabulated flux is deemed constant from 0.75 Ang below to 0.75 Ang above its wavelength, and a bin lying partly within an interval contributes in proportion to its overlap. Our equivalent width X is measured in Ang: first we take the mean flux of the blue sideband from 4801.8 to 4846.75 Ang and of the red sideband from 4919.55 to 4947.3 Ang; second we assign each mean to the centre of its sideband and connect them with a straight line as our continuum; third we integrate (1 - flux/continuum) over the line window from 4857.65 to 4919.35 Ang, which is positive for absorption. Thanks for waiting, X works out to -1.4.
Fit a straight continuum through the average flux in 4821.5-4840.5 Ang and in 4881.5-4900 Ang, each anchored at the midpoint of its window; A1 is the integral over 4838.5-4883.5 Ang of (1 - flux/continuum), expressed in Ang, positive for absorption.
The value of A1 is 0.6 Ang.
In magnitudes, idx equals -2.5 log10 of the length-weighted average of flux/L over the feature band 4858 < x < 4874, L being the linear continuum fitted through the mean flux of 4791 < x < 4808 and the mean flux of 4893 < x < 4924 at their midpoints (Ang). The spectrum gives -0.01 mag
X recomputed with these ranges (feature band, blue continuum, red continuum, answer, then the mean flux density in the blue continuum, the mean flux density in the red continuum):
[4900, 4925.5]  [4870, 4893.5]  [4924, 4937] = -0.7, 21.7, 20.5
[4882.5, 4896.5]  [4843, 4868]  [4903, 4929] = -0.4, 21.7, 21.5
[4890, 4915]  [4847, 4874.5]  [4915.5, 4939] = -0.5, 21.6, 20.9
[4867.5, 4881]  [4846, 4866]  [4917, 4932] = 0.2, 21.6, 21.3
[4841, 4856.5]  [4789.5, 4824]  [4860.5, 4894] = 0.4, 21.6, 21.8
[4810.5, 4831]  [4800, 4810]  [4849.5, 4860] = -0.3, 21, 21.6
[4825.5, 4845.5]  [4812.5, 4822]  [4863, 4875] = 0.2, 21.7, 21.6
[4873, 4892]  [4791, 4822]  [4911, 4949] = -0.3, 21.6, 21.2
